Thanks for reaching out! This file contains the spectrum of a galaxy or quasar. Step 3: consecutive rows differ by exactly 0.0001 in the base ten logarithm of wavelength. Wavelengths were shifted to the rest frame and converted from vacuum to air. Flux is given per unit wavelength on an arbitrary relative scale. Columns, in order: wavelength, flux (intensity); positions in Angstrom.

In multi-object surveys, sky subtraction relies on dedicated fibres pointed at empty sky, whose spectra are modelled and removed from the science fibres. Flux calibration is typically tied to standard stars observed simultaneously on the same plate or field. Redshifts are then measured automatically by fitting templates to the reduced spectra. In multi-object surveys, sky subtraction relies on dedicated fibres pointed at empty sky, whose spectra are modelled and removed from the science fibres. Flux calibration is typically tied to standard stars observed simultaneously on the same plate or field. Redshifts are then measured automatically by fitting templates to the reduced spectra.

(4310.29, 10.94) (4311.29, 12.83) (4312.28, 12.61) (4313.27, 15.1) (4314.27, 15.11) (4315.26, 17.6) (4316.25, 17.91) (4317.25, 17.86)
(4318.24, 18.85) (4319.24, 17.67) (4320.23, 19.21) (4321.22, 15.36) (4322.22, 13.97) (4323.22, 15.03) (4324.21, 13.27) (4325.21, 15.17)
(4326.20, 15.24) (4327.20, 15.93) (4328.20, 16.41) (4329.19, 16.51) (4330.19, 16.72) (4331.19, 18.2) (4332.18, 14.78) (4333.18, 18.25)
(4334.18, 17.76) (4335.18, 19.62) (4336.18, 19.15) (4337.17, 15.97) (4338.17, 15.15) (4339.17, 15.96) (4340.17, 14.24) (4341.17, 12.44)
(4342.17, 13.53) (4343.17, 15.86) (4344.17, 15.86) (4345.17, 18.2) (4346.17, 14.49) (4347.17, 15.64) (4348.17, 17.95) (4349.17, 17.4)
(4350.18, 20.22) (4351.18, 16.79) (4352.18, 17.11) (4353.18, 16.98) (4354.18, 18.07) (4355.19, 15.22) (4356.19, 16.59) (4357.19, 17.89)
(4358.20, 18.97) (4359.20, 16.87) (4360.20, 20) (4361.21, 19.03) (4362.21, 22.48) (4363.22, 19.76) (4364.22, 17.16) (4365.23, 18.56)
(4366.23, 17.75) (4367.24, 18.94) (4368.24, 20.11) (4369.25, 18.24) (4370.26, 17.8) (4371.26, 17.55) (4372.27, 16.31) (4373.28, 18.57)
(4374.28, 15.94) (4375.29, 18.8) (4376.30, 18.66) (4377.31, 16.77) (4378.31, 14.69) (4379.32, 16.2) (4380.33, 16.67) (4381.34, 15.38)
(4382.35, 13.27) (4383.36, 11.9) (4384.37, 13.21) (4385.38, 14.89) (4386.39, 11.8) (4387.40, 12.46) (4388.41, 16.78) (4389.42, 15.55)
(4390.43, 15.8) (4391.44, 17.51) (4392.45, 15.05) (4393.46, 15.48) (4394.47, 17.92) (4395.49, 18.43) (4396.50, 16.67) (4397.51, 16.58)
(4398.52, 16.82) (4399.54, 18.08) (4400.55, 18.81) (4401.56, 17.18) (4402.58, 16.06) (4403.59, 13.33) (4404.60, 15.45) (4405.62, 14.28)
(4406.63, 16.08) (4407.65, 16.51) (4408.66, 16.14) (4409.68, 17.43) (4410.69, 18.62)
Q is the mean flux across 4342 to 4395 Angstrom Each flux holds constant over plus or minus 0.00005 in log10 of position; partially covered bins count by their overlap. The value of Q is 16.8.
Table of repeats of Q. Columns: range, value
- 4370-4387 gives 15.7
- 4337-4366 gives 17.1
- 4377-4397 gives 15.3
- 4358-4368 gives 19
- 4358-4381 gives 18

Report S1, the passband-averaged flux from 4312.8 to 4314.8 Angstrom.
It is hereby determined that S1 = 15.1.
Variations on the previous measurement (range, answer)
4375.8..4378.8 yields 16.7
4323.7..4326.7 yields 14.6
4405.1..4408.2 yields 15.6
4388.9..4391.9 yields 16.3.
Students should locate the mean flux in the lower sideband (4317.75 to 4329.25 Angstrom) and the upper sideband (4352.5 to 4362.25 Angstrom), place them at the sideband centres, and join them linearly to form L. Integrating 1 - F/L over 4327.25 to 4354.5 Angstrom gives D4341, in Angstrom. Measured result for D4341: 0.66 Angstrom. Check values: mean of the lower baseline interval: 16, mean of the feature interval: 16.6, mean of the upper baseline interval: 18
